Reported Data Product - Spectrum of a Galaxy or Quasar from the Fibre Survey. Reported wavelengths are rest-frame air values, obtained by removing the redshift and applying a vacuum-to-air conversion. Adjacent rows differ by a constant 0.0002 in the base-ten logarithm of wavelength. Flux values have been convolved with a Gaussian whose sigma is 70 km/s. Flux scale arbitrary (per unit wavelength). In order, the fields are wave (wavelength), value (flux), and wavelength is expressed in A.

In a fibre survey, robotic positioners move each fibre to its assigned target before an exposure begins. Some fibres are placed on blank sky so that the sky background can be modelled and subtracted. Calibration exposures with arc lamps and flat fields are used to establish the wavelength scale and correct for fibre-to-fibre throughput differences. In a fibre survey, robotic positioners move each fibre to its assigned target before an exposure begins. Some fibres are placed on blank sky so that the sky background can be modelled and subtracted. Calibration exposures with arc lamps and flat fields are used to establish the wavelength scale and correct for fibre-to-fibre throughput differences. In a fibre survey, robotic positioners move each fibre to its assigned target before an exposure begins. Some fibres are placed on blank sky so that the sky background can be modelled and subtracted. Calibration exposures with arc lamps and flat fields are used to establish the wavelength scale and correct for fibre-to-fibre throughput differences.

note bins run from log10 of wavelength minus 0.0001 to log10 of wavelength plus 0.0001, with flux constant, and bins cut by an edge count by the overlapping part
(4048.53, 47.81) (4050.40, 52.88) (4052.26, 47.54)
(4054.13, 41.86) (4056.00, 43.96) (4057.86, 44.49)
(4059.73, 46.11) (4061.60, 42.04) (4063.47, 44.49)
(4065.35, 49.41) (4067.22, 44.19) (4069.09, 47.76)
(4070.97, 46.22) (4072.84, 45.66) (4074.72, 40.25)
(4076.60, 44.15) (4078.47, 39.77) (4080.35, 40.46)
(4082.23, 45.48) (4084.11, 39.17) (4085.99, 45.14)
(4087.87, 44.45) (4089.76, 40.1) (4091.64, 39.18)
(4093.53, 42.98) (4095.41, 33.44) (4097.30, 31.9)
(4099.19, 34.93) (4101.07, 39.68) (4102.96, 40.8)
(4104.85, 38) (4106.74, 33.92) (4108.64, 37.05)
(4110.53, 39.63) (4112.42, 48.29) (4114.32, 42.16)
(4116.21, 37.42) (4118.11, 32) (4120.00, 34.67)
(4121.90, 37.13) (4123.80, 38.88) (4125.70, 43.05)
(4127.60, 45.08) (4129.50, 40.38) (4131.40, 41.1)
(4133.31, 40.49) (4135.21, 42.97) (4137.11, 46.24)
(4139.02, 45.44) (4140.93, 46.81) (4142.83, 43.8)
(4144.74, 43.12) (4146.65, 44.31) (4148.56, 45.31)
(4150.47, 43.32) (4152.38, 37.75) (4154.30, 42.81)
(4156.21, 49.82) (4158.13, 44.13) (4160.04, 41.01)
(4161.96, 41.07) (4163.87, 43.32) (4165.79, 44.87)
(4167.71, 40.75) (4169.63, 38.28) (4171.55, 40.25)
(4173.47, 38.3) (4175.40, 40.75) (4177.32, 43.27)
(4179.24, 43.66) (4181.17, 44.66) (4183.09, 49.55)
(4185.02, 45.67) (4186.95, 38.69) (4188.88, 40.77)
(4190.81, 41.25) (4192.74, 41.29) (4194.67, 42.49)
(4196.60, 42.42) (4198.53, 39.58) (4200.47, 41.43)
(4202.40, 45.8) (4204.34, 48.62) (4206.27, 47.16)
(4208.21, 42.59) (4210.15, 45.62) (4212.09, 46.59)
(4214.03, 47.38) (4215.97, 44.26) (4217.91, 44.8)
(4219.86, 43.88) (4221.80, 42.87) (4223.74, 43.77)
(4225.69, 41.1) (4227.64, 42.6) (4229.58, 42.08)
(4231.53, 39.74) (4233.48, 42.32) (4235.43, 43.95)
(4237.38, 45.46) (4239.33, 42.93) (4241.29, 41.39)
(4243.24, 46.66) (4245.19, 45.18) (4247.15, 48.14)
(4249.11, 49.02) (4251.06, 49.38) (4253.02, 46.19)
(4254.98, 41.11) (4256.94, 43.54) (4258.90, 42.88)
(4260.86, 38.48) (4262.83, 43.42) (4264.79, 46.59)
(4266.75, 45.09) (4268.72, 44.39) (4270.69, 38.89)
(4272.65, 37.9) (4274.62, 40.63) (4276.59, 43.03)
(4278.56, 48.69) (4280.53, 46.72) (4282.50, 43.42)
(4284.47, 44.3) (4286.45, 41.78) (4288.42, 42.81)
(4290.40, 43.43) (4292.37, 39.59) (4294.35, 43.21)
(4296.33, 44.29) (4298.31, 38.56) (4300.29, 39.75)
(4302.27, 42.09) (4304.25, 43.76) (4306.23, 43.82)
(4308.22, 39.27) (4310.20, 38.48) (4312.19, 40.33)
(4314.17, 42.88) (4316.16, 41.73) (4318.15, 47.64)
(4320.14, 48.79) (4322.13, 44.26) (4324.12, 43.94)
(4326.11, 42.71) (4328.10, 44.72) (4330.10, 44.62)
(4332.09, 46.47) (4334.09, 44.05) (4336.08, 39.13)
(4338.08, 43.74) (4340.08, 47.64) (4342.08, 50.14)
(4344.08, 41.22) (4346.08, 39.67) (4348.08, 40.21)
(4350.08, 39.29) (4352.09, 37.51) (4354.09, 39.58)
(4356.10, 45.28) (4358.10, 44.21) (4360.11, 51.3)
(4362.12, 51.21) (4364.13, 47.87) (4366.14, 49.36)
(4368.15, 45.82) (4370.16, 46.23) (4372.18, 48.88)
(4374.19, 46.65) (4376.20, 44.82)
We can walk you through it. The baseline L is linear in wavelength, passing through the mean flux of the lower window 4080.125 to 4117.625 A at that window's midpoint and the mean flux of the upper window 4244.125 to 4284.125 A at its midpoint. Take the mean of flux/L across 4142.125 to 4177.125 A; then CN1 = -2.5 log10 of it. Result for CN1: -0.03 mag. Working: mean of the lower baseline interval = 39.6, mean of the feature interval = 42.4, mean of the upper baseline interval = 44.1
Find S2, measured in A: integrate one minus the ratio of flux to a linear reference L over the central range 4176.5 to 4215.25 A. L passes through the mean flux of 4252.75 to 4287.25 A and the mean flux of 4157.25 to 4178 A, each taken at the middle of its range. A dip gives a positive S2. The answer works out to -1.9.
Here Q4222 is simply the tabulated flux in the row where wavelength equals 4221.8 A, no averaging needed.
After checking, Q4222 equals 42.87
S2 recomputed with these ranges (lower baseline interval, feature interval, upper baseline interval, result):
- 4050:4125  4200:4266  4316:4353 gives -2.59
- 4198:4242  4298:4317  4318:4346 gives 1.42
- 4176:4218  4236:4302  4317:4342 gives 1.45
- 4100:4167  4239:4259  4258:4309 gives -1.39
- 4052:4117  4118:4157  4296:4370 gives -0.16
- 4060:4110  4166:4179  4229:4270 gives 0.63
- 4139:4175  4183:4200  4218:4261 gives 0.48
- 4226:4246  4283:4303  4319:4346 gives 0.90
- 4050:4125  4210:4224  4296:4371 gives -0.76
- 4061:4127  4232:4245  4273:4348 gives -0.41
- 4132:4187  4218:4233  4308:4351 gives 0.27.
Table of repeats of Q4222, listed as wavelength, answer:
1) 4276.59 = 43.03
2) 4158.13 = 44.13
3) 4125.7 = 43.05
